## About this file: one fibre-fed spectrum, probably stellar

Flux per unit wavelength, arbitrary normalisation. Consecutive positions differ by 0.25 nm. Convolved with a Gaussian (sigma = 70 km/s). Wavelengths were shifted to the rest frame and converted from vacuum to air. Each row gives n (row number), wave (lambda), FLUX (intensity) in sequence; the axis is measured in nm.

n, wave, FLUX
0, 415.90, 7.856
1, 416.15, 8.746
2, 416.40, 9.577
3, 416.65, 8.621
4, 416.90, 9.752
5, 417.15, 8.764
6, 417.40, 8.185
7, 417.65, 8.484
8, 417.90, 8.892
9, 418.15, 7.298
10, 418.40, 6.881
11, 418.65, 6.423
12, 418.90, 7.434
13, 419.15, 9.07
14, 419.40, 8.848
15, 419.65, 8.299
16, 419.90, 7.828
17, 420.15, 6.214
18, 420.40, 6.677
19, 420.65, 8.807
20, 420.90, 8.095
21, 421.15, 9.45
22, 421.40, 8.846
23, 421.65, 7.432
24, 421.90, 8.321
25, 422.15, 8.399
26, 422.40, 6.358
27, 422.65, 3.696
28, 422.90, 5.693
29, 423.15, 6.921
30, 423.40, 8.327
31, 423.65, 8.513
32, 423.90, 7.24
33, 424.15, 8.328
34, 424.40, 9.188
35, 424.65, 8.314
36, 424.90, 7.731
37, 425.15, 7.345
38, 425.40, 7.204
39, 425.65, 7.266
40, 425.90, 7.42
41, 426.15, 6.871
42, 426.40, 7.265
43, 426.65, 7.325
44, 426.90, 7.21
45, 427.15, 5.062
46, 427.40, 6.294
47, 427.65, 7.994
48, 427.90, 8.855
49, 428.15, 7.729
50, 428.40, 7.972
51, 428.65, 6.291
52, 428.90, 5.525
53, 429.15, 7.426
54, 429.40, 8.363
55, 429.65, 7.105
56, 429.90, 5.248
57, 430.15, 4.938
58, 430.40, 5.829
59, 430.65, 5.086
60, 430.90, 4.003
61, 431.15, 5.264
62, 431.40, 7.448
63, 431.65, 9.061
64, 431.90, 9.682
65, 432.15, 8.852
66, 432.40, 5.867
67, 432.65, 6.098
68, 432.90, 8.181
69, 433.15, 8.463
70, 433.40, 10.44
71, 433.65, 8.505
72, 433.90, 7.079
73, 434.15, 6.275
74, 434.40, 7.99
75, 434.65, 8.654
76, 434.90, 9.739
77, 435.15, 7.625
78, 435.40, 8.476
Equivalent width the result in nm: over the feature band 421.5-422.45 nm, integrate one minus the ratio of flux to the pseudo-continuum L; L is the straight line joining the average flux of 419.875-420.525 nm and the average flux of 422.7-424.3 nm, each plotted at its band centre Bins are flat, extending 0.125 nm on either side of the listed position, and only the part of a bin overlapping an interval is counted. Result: -0.09 nm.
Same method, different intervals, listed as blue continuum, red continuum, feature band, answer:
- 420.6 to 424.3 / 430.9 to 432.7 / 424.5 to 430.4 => 0.30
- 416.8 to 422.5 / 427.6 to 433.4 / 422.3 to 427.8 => 0.27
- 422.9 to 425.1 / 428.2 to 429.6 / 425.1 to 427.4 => 0.19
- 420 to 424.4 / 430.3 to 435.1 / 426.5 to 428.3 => 0.07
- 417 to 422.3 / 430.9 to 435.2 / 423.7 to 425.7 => 0.02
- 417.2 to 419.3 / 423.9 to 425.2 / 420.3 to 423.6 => 0.22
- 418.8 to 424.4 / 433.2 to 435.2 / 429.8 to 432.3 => 0.50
